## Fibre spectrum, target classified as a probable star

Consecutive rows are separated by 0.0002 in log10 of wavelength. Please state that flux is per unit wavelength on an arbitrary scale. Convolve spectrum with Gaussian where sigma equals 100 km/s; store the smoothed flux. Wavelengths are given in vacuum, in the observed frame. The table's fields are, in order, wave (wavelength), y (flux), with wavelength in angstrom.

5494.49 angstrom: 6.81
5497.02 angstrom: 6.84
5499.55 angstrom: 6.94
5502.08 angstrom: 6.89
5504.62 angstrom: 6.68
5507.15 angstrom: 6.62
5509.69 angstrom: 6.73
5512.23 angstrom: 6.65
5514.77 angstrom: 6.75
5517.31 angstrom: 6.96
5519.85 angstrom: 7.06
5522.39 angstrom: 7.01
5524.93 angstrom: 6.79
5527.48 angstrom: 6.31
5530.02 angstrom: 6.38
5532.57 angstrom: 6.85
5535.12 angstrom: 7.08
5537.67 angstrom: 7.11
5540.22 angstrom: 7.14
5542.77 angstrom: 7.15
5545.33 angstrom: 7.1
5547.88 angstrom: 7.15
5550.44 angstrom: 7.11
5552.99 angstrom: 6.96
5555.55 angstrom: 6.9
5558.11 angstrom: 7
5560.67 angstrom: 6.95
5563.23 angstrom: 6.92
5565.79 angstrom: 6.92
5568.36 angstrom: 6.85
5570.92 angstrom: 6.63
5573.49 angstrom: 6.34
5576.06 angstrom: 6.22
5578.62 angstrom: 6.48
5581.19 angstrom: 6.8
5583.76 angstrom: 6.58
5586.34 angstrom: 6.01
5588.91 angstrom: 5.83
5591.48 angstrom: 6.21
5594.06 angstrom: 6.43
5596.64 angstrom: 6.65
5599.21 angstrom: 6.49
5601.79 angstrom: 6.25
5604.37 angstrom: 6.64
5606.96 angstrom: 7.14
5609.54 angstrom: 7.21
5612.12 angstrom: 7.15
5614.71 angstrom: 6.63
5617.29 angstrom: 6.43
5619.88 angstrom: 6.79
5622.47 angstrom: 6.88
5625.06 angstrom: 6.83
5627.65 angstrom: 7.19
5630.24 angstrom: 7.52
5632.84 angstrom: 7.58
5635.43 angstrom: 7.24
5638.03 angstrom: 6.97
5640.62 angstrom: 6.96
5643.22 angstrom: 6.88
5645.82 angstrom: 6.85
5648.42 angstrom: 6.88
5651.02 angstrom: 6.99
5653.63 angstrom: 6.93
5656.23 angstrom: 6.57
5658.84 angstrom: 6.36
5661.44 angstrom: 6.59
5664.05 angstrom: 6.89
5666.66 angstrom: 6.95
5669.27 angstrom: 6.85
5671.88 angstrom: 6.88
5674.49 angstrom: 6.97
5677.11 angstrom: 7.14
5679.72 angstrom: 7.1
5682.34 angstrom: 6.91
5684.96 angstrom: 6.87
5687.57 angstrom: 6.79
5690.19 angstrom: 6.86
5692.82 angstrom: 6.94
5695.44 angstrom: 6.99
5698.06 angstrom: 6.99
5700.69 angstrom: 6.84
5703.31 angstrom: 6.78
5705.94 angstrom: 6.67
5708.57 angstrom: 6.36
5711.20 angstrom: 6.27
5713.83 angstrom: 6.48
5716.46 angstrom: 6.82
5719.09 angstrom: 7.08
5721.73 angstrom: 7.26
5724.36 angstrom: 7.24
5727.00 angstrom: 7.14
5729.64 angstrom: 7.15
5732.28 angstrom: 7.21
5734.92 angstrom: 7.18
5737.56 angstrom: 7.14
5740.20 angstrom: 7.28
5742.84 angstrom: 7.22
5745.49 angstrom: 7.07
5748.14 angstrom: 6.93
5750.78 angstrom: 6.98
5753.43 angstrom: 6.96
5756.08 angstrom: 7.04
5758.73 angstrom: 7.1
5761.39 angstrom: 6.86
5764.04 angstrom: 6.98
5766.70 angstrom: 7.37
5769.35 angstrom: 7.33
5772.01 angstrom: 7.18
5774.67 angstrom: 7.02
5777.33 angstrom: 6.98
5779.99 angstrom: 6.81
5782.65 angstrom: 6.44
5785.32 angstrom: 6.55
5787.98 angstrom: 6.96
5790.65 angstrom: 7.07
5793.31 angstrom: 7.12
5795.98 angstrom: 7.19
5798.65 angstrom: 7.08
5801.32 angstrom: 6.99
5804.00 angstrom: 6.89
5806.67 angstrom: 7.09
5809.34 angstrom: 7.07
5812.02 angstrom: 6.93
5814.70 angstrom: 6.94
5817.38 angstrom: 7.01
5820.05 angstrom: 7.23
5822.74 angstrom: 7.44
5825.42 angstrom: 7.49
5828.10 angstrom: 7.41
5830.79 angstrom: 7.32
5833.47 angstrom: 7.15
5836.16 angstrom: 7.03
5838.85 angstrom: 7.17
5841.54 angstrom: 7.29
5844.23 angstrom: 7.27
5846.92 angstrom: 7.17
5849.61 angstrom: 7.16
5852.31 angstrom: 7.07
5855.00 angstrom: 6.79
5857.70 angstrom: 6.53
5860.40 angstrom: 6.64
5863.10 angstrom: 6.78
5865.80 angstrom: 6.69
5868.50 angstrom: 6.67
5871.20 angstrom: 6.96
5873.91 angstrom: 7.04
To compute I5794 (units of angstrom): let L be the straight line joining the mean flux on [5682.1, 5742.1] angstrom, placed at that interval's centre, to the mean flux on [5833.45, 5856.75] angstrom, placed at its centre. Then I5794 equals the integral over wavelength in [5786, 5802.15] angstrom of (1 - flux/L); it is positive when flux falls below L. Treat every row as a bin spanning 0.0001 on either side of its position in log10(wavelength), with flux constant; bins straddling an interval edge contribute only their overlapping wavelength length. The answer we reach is 0.0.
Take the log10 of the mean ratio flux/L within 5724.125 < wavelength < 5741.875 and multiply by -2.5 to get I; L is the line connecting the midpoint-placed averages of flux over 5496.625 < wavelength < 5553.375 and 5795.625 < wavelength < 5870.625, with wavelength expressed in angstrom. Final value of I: -0.03 mag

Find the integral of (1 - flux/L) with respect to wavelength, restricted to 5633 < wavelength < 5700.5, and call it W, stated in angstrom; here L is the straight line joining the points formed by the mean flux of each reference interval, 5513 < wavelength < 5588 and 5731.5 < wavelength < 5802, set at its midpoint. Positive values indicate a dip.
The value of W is 0.2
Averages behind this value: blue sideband 6.8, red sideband 7.04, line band 6.9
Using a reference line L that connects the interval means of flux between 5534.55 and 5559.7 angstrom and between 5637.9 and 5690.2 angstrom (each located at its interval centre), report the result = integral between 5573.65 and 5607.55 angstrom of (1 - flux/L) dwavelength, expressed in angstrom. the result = 2.8 angstrom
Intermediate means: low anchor 7.07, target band 6.42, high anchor 6.87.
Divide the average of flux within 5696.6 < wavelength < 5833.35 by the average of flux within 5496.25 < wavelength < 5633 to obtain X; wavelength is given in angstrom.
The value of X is 1.03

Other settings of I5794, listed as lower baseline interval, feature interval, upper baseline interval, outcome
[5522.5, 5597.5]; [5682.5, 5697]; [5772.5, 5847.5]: 0.0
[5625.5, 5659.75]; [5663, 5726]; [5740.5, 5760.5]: 1.3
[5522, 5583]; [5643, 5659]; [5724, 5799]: 0.3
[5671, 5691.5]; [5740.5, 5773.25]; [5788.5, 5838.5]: -0.2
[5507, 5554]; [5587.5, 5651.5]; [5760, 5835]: 1.2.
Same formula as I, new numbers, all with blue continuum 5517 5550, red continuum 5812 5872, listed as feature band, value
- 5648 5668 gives 0.03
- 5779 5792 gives 0.04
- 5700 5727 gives 0.03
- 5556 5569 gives 0.00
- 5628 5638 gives -0.06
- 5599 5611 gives 0.03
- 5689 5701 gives 0.01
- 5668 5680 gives 0.00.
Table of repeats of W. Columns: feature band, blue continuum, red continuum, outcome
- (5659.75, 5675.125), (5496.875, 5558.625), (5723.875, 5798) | 0.3 angstrom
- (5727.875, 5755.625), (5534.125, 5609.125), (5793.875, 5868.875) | -0.7 angstrom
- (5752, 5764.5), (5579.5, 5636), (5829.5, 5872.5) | -0.2 angstrom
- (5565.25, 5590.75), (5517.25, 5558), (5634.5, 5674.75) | 1.7 angstrom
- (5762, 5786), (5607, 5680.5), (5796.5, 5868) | 0.2 angstrom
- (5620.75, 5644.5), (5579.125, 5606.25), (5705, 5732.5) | -2.0 angstrom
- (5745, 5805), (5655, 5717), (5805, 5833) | 0.5 angstrom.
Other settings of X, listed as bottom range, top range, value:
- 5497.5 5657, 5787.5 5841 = 1.05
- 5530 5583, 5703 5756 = 1.01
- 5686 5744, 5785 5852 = 1.03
